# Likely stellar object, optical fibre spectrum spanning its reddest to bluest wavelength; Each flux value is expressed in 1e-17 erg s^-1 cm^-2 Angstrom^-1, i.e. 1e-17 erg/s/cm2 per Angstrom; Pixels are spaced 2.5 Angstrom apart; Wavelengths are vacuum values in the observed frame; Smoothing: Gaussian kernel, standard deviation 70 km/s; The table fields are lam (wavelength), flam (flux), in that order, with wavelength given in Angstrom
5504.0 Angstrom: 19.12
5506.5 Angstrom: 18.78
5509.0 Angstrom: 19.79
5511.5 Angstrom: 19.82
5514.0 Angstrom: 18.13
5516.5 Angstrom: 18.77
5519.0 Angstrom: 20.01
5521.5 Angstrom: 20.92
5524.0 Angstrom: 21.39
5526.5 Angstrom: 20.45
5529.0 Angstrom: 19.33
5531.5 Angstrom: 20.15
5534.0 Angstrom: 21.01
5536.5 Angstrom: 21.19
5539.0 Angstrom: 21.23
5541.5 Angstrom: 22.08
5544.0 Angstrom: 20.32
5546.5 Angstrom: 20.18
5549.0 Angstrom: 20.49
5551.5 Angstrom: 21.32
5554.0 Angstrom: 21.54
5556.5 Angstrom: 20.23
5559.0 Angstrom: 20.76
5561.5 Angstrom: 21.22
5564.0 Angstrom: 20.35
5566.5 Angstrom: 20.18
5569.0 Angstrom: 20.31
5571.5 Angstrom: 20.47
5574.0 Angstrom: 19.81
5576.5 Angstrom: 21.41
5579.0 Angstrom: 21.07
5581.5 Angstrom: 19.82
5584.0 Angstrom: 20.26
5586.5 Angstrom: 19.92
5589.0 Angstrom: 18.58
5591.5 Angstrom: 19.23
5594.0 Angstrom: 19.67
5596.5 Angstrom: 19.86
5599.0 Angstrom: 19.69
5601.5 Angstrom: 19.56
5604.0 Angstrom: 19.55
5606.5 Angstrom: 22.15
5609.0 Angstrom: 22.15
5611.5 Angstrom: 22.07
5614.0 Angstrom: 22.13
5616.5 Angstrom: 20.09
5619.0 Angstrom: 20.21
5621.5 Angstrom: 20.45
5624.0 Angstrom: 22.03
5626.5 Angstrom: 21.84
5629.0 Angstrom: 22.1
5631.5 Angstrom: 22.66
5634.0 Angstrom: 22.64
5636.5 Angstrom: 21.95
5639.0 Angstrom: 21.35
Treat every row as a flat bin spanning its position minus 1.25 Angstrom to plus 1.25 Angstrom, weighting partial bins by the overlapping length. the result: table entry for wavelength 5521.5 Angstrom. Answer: 20.92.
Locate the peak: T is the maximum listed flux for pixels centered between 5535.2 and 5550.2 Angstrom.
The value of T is 22.08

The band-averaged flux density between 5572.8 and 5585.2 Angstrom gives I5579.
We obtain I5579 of 20.5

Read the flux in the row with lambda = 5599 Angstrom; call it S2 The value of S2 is 19.69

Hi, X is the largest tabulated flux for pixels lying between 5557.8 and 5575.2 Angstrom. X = 21.22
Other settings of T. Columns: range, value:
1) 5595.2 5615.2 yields 22.15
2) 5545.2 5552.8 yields 21.32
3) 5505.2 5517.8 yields 19.82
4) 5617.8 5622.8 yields 20.45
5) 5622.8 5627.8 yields 22.03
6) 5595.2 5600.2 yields 19.86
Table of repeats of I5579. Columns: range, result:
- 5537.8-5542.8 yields 21.6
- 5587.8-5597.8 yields 19.3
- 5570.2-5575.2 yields 20.1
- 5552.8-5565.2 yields 20.8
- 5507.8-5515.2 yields 19.3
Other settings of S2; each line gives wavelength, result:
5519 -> 20.01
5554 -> 21.54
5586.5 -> 19.92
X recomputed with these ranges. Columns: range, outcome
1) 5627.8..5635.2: 22.66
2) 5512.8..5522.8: 20.92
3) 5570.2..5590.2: 21.41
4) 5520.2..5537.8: 21.39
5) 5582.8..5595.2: 20.26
